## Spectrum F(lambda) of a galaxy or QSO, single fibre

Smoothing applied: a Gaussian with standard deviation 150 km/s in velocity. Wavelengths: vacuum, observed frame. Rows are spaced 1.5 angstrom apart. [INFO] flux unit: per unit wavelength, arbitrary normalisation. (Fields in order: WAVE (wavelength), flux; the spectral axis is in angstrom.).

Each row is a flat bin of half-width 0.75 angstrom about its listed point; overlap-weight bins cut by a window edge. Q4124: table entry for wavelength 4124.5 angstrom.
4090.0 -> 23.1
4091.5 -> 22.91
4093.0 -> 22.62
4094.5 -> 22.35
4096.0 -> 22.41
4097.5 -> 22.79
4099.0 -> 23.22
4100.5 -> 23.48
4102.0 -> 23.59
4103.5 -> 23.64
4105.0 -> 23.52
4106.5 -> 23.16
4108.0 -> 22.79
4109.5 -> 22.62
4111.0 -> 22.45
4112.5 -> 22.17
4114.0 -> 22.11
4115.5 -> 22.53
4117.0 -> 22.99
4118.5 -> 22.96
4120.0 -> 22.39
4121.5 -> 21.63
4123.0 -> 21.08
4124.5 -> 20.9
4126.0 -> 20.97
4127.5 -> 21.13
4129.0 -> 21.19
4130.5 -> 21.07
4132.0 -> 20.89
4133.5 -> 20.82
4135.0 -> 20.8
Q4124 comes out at 20.9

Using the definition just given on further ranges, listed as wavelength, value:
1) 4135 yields 20.8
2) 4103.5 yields 23.64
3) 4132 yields 20.89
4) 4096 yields 22.41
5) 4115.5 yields 22.53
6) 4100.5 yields 23.48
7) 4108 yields 22.79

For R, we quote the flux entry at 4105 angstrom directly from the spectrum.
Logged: 23.52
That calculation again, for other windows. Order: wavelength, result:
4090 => 23.1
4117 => 22.99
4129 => 21.19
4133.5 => 20.82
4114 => 22.11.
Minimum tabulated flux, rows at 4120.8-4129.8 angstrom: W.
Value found 20.9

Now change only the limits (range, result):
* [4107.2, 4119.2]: 22.11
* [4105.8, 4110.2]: 22.62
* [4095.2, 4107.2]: 22.41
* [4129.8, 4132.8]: 20.89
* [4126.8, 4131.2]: 21.07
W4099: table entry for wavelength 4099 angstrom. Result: 23.22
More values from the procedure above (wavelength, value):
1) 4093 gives 22.62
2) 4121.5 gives 21.63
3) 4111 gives 22.45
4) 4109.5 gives 22.62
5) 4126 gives 20.97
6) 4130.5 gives 21.07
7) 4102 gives 23.59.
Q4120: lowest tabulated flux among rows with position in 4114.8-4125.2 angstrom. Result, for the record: 20.9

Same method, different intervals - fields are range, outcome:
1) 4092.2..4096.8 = 22.35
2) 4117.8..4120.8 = 22.39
